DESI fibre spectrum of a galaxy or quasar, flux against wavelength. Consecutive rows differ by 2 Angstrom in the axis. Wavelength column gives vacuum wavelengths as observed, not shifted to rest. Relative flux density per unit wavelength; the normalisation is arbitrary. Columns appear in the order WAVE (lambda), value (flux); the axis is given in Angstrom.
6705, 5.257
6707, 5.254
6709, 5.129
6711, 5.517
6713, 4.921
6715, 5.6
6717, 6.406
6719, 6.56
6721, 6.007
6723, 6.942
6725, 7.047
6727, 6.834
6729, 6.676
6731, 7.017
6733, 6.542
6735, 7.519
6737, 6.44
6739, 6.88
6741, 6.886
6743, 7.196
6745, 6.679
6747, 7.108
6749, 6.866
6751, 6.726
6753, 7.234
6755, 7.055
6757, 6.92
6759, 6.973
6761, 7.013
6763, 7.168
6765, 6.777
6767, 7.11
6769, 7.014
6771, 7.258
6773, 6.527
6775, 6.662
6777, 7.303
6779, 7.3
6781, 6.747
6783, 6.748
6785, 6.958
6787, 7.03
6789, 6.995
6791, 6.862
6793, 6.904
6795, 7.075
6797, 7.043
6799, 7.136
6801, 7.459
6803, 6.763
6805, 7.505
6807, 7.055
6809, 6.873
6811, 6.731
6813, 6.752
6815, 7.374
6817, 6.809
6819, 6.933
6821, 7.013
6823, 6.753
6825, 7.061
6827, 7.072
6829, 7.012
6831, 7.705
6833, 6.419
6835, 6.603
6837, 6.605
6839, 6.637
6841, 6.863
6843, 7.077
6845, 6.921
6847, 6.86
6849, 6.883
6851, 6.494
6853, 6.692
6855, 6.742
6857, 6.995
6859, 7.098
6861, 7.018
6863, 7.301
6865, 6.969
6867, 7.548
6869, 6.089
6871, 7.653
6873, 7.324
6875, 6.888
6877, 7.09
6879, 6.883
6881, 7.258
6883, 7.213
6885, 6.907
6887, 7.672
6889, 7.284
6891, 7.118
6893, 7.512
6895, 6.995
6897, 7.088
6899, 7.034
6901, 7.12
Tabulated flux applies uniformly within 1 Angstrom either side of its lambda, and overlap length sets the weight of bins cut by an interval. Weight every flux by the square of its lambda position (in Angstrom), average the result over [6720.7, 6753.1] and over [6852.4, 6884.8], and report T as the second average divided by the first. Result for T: 1.07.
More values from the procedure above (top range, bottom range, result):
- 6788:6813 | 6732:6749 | 1.04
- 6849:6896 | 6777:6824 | 1.03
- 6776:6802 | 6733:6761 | 1.03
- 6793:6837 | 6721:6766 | 1.03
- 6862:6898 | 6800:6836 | 1.04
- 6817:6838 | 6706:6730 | 1.18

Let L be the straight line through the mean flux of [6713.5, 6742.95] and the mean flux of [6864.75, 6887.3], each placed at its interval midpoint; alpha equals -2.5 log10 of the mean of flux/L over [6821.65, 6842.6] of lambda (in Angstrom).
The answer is 0.01 mag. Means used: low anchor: 6.66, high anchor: 7.11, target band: 6.88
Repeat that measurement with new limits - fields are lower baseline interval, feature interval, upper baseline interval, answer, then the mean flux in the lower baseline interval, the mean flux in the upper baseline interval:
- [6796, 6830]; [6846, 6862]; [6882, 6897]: 0.04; 7.02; 7.23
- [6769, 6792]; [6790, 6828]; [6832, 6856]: -0.02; 6.95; 6.73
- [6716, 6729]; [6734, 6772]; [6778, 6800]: -0.03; 6.64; 6.98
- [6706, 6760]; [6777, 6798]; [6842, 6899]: -0.04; 6.55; 7.06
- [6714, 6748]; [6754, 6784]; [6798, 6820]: -0.01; 6.73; 7.04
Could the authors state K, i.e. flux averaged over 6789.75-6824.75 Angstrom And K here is 7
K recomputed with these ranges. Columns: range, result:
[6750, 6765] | 7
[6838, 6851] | 6.84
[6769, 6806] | 7.02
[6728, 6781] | 6.95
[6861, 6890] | 7.14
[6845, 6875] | 6.97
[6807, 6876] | 6.94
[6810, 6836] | 6.94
